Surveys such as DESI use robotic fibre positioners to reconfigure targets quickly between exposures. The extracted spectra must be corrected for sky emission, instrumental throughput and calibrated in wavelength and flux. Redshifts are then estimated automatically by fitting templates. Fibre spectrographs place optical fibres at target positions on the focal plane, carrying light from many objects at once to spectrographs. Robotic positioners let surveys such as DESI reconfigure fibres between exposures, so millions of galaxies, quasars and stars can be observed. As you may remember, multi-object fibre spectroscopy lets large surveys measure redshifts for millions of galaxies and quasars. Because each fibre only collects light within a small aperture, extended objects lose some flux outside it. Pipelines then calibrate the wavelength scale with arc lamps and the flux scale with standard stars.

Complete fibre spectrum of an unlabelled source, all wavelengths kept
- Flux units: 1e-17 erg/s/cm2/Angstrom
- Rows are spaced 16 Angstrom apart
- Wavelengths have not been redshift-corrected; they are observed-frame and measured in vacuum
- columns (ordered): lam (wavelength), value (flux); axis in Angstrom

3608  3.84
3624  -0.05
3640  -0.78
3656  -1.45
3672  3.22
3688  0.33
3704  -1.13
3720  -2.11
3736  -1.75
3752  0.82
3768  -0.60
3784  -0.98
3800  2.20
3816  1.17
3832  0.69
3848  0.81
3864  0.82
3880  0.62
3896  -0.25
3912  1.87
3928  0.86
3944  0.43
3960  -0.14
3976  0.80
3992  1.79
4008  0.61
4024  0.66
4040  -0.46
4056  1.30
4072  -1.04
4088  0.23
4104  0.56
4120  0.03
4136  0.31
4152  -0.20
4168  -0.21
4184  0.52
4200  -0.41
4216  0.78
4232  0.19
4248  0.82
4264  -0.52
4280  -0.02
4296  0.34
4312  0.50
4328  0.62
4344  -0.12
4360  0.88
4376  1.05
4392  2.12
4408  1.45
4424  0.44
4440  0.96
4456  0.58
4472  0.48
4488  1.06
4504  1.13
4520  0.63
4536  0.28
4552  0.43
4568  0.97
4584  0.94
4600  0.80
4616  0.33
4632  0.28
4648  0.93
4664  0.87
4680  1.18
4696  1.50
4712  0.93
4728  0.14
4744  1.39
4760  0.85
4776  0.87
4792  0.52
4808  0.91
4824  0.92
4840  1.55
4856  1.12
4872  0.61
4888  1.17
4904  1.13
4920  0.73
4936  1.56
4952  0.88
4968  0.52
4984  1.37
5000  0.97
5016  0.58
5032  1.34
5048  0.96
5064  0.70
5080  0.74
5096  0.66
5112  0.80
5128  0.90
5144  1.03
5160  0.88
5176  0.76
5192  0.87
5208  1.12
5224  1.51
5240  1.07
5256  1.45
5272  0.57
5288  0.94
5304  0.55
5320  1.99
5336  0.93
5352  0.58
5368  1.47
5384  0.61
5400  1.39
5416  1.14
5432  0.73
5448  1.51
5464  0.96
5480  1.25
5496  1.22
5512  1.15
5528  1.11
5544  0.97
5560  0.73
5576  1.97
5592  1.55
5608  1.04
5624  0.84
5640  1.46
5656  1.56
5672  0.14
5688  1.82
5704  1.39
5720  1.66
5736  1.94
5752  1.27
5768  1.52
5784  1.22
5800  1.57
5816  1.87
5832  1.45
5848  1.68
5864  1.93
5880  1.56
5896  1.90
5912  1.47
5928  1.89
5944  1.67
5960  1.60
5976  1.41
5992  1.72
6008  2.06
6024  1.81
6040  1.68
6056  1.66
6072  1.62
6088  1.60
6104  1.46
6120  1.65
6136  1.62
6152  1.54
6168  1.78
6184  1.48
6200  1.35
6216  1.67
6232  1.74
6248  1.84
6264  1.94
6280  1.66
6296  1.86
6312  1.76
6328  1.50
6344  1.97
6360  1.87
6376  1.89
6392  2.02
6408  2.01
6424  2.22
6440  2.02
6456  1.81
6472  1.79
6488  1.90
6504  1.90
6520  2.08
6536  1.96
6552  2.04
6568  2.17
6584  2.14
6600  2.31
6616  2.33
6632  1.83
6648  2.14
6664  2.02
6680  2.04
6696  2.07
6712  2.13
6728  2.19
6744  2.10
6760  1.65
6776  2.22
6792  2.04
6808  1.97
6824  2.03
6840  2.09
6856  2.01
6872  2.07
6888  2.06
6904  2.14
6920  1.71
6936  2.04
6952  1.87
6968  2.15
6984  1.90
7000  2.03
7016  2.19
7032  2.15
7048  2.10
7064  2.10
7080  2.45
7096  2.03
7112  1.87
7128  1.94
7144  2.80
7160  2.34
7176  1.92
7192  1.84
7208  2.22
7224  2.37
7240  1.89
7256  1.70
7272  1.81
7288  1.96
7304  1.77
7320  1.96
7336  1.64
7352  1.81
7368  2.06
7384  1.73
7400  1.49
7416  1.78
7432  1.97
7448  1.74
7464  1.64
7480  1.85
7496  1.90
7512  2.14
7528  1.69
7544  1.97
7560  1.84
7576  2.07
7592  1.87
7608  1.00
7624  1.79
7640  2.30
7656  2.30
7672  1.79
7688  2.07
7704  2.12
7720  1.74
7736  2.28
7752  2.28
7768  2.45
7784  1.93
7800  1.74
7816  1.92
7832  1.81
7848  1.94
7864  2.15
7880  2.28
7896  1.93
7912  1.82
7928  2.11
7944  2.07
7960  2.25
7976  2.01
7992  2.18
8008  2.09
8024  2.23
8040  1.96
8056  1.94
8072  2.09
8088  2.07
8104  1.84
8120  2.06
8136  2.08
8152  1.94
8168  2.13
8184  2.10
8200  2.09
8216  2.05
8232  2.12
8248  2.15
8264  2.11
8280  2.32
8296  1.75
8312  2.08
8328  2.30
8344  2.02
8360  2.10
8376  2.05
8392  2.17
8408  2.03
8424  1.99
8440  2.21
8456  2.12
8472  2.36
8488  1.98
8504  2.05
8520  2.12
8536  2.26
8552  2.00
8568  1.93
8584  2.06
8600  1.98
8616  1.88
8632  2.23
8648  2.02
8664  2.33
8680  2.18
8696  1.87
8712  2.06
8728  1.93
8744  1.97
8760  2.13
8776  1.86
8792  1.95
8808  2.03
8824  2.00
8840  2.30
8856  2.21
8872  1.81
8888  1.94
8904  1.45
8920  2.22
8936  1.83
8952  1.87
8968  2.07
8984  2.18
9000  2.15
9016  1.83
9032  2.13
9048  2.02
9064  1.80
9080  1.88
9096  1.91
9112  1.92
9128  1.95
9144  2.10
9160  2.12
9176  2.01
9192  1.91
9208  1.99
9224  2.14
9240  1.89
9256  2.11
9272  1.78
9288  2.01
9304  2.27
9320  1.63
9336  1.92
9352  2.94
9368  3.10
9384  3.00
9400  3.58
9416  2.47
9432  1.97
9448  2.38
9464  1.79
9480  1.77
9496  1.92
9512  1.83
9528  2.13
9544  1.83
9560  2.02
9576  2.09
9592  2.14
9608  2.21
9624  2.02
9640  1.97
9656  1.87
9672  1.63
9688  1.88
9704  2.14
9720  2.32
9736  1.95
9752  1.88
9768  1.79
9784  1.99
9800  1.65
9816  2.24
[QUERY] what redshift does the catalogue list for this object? 0.428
